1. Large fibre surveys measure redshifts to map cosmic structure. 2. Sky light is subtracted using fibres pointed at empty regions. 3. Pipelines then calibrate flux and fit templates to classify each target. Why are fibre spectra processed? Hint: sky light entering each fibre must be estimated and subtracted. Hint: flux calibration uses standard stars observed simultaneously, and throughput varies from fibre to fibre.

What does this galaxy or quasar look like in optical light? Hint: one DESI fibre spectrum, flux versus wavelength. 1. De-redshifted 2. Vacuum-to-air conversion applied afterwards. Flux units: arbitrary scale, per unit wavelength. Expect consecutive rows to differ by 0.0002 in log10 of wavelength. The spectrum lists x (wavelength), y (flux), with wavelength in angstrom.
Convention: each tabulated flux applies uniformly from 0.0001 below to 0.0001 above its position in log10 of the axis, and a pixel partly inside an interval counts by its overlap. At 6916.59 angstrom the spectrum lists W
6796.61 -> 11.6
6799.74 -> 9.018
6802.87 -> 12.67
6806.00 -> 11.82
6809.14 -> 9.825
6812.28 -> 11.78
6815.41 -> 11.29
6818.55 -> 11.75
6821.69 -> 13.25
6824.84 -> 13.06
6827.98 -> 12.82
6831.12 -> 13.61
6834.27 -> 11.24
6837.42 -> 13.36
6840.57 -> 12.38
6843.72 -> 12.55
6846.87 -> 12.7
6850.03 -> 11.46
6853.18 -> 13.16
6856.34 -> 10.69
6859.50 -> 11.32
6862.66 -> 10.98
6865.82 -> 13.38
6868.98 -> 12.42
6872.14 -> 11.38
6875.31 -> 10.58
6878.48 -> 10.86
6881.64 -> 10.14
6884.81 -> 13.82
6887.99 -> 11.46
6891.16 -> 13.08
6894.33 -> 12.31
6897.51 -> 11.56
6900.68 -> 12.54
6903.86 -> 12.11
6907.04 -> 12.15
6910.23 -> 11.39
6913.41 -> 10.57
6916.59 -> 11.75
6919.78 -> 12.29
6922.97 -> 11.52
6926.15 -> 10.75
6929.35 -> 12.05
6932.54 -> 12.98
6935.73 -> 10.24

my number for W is 11.75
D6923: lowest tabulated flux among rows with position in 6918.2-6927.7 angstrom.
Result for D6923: 10.75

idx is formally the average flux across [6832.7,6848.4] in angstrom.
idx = 12.4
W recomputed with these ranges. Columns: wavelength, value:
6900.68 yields 12.54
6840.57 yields 12.38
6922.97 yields 11.52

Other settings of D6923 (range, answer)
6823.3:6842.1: 11.24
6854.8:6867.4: 10.69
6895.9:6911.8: 11.39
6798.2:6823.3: 9.018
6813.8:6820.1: 11.29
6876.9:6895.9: 10.14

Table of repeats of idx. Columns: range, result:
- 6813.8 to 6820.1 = 11.5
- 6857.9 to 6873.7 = 11.9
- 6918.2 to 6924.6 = 11.9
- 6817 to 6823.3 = 12.5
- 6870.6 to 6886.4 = 11.4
